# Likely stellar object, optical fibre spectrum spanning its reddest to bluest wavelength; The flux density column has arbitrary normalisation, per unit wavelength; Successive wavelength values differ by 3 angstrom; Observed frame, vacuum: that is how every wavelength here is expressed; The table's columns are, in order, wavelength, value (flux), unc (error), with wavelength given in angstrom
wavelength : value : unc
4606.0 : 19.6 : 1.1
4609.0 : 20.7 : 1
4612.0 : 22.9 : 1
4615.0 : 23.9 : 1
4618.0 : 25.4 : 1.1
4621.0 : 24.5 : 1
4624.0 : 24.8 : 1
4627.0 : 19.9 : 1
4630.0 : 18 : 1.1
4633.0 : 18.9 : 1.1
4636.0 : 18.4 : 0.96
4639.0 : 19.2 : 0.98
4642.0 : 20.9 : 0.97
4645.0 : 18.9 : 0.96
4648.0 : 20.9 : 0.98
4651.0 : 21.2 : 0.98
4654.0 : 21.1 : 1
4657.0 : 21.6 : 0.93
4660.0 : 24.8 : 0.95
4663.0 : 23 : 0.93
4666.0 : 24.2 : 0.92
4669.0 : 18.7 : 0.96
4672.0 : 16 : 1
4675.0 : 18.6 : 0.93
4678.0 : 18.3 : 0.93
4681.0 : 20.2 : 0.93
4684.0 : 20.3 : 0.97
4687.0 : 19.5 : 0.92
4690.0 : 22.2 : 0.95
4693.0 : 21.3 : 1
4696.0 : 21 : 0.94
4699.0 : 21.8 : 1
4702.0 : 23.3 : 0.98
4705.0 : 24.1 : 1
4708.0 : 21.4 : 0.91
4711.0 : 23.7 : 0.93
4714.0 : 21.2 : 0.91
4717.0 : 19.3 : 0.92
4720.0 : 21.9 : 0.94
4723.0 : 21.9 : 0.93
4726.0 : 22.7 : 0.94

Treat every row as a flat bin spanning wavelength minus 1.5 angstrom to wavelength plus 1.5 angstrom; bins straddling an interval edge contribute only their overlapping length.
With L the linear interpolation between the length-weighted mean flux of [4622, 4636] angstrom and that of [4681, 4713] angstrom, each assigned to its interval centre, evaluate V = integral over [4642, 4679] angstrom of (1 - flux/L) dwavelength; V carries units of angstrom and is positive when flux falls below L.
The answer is 0.59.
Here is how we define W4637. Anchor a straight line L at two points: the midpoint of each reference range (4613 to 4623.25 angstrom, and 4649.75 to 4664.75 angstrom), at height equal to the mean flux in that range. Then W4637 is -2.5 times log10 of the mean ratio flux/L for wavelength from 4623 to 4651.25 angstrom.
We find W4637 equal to 0.18 mag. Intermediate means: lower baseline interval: 24.5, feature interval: 20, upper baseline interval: 22.4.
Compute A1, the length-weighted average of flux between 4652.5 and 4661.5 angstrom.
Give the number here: 22.5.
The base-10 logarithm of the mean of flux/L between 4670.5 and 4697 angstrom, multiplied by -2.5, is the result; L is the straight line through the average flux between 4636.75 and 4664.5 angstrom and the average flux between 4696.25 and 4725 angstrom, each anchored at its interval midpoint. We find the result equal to 0.10 mag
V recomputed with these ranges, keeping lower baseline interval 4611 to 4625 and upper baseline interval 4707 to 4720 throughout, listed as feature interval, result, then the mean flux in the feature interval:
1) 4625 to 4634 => 1.8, 19.3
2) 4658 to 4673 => 0.9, 21.5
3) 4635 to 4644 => 1.6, 19.5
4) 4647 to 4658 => 1.0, 21.2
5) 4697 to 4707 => -0.5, 22.9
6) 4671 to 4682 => 2.1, 18.3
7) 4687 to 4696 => 0.4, 21.2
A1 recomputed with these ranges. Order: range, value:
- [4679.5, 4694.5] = 20.7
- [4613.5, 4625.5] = 24.6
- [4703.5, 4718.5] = 21.9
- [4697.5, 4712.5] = 22.9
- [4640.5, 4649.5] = 20.2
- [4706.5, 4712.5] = 22.5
